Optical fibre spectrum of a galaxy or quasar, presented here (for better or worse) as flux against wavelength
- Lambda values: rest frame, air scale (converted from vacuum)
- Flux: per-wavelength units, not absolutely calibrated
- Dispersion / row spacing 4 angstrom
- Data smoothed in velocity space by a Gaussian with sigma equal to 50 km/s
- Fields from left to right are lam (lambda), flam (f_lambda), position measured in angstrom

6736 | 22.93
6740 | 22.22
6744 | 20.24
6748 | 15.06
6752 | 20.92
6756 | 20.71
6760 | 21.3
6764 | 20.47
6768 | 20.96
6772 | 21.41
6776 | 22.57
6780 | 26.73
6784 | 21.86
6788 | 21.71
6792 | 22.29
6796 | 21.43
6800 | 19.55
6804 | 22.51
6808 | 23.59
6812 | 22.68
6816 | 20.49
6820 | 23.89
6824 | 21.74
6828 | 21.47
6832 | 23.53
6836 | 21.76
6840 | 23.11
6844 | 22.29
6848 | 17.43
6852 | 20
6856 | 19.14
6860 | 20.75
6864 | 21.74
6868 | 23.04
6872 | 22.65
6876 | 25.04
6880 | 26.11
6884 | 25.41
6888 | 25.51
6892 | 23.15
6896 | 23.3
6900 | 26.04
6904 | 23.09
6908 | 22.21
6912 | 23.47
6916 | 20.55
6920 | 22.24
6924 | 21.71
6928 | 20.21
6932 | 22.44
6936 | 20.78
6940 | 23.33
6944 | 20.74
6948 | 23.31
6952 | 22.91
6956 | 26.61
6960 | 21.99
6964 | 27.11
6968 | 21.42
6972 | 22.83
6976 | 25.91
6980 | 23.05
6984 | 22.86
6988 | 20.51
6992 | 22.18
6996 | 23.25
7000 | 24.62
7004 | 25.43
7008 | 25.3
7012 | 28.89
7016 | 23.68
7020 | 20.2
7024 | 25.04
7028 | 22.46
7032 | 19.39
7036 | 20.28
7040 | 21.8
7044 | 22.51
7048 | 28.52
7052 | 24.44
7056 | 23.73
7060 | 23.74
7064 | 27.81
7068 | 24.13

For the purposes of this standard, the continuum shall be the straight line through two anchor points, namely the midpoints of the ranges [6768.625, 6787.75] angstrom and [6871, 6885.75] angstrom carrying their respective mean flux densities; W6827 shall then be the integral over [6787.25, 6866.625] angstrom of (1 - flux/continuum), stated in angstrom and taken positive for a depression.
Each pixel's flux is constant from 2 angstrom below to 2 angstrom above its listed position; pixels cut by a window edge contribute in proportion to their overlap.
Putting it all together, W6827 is 7.6 angstrom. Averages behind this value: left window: 22.9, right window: 24.9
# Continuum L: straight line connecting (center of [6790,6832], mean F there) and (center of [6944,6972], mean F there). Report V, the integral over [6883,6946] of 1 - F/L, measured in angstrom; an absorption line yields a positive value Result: 1.1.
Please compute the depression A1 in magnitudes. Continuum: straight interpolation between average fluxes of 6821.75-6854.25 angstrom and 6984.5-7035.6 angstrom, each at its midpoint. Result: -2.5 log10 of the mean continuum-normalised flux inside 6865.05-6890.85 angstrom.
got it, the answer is -0.12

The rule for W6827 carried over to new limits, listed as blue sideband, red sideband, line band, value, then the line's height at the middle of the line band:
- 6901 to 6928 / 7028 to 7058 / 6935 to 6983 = -1.97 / 22.5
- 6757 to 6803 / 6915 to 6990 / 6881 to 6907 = -2.32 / 22.4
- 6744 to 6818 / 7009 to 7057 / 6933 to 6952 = 0.47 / 22.7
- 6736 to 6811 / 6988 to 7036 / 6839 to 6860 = 1.70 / 22.1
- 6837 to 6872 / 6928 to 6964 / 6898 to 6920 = -0.86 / 22.1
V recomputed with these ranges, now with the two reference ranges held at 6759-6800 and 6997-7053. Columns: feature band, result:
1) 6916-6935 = 1.3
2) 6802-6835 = -0.3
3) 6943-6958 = -0.2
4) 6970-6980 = -0.3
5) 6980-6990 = 0.6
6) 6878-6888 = -1.3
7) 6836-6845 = -0.1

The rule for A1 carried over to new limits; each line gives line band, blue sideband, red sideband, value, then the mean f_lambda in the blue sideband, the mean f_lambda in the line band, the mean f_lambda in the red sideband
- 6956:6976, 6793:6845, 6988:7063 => -0.034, 22.2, 23.9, 23.6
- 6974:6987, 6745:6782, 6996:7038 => -0.024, 21.1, 23.7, 23.5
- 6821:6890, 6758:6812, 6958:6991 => 0.003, 22.1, 22.4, 23.2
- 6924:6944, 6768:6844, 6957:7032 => 0.078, 22.3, 21.6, 23.6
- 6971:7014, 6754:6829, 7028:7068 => -0.041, 22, 24.1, 23.6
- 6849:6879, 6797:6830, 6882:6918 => 0.058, 22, 21.8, 23.6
